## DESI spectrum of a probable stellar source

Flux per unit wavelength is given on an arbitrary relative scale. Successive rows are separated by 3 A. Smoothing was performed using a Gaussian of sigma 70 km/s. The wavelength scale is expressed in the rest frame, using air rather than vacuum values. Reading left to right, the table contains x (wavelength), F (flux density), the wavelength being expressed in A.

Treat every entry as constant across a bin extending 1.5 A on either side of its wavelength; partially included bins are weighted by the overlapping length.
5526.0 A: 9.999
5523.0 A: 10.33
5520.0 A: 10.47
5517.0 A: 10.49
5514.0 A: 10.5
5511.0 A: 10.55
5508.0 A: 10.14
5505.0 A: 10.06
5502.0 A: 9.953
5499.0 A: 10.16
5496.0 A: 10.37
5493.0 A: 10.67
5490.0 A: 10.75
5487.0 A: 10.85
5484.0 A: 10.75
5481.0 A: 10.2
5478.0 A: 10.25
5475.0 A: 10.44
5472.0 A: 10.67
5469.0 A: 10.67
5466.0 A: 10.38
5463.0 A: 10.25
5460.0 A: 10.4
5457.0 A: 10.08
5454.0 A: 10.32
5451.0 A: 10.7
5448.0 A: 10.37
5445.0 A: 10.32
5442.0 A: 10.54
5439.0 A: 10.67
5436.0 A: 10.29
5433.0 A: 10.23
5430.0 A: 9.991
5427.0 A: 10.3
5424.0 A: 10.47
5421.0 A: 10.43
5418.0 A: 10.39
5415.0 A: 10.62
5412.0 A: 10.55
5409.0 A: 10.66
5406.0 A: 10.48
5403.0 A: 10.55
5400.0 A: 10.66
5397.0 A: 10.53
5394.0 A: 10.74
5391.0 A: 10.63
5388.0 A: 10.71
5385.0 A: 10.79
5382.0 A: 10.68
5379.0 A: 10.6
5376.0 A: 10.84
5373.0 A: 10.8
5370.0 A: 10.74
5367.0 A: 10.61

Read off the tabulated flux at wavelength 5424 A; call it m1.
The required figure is 10.47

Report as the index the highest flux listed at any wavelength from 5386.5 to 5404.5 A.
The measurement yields 10.74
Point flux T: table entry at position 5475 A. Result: 10.44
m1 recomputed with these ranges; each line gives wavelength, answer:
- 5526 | 9.999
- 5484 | 10.75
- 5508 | 10.14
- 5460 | 10.4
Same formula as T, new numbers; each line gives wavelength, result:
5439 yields 10.67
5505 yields 10.06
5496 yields 10.37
